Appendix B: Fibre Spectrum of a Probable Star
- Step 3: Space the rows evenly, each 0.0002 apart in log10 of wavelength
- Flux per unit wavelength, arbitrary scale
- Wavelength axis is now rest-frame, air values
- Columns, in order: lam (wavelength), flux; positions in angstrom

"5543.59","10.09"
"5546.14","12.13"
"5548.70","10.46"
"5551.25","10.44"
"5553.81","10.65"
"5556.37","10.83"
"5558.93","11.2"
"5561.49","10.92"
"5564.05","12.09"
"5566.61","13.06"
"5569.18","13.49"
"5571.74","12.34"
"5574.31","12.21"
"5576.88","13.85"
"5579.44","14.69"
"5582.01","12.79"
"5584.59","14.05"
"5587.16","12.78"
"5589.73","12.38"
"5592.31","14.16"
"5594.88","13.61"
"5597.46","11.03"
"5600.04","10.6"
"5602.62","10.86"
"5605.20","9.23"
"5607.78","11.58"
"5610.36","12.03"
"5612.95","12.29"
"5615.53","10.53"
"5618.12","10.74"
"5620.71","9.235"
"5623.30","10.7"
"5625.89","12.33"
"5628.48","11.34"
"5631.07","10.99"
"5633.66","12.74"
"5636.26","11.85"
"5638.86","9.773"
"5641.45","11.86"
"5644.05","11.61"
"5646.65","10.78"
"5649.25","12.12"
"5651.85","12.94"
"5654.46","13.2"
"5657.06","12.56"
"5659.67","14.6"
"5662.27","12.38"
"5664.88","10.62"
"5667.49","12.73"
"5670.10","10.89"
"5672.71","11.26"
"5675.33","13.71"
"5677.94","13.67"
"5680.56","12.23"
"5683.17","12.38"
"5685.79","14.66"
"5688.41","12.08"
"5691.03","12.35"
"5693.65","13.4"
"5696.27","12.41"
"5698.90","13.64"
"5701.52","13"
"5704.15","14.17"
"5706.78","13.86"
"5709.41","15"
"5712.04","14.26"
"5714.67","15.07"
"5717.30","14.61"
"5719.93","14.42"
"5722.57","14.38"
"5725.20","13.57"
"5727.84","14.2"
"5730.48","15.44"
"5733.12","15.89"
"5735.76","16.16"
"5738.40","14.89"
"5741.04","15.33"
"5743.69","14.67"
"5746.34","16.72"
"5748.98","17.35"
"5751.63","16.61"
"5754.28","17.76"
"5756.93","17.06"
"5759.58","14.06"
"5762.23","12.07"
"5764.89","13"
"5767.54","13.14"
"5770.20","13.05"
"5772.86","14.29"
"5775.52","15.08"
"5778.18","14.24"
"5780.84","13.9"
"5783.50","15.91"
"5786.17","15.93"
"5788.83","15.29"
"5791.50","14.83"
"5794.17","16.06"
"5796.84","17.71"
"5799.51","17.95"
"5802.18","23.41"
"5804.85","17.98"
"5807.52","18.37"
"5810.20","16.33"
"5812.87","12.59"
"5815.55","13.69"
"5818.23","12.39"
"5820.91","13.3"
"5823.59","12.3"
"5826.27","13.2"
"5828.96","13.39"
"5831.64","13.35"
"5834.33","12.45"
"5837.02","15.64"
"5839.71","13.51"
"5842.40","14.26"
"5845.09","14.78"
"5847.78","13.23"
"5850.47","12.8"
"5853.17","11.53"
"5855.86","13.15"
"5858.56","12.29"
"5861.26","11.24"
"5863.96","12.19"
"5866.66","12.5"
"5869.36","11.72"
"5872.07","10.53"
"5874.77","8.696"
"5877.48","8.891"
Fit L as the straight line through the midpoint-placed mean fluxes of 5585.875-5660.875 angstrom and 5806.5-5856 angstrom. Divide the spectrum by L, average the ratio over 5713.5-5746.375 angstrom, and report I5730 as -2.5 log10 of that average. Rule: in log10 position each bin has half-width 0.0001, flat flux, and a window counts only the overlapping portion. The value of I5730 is -0.17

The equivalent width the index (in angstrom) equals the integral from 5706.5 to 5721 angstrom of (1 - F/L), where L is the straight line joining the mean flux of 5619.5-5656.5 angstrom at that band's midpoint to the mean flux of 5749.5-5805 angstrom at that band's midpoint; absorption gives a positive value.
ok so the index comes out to -0.8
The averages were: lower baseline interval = 11.6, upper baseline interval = 15.7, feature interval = 14.6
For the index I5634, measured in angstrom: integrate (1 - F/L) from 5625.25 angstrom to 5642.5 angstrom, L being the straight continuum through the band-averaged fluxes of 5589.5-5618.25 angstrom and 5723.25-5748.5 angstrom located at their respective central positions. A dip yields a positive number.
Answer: 1.25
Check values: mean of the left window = 11.6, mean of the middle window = 11.5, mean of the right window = 15.3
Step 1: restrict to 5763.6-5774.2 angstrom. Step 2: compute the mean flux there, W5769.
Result 13.4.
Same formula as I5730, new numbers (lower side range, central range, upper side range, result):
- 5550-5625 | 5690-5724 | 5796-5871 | -0.07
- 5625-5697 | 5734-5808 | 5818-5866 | -0.23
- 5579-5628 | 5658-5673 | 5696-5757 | 0.11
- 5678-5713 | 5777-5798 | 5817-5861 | -0.17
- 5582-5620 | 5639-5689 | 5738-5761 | 0.11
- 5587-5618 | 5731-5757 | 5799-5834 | -0.16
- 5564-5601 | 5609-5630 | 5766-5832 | 0.19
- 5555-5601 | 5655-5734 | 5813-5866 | -0.05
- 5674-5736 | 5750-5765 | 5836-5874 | -0.14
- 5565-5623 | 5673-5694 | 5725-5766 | 0.09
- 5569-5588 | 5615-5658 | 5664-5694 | 0.12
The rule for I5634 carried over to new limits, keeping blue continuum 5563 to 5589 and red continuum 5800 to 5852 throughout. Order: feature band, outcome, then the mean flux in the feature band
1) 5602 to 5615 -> 2.10 angstrom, 11.2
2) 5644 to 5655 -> 1.18 angstrom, 12.1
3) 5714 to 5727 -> -0.35 angstrom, 14.4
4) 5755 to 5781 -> 0.35 angstrom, 14.1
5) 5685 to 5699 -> 0.85 angstrom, 13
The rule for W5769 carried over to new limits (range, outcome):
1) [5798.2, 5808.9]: 19.4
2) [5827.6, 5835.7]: 13.1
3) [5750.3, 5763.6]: 15.5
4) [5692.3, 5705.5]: 13.3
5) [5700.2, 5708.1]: 13.7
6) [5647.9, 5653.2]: 12.5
